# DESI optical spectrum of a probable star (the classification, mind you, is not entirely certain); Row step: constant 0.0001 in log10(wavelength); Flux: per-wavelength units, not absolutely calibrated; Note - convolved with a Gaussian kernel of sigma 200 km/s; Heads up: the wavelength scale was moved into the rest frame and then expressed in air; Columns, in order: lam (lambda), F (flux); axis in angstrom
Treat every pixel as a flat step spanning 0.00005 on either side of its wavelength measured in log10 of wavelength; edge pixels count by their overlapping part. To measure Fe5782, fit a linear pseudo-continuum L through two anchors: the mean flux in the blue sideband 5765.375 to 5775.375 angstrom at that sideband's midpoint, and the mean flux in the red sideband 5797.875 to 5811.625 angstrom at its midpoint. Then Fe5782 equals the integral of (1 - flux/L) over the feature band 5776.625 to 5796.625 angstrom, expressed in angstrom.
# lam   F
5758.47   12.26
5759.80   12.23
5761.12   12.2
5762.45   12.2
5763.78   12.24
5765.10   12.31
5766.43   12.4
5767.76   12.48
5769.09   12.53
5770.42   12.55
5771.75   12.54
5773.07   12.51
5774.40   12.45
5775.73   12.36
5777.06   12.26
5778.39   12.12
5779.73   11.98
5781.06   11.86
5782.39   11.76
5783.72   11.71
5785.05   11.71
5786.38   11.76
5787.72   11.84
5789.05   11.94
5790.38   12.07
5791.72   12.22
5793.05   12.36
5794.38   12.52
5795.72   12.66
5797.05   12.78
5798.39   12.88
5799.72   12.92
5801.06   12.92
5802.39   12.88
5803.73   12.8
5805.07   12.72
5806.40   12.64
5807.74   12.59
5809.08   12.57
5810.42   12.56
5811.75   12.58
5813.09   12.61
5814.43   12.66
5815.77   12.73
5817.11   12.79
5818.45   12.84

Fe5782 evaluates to 0.9 angstrom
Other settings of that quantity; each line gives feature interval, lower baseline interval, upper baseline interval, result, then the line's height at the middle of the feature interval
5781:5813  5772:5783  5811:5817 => 0.1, 12.4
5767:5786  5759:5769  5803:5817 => 0.3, 12.4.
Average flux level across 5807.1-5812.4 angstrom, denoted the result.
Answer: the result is 12.6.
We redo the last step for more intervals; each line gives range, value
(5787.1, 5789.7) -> 11.9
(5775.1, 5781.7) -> 12.1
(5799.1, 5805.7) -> 12.8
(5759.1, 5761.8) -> 12.2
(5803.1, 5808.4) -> 12.7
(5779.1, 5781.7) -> 11.9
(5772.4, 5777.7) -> 12.4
